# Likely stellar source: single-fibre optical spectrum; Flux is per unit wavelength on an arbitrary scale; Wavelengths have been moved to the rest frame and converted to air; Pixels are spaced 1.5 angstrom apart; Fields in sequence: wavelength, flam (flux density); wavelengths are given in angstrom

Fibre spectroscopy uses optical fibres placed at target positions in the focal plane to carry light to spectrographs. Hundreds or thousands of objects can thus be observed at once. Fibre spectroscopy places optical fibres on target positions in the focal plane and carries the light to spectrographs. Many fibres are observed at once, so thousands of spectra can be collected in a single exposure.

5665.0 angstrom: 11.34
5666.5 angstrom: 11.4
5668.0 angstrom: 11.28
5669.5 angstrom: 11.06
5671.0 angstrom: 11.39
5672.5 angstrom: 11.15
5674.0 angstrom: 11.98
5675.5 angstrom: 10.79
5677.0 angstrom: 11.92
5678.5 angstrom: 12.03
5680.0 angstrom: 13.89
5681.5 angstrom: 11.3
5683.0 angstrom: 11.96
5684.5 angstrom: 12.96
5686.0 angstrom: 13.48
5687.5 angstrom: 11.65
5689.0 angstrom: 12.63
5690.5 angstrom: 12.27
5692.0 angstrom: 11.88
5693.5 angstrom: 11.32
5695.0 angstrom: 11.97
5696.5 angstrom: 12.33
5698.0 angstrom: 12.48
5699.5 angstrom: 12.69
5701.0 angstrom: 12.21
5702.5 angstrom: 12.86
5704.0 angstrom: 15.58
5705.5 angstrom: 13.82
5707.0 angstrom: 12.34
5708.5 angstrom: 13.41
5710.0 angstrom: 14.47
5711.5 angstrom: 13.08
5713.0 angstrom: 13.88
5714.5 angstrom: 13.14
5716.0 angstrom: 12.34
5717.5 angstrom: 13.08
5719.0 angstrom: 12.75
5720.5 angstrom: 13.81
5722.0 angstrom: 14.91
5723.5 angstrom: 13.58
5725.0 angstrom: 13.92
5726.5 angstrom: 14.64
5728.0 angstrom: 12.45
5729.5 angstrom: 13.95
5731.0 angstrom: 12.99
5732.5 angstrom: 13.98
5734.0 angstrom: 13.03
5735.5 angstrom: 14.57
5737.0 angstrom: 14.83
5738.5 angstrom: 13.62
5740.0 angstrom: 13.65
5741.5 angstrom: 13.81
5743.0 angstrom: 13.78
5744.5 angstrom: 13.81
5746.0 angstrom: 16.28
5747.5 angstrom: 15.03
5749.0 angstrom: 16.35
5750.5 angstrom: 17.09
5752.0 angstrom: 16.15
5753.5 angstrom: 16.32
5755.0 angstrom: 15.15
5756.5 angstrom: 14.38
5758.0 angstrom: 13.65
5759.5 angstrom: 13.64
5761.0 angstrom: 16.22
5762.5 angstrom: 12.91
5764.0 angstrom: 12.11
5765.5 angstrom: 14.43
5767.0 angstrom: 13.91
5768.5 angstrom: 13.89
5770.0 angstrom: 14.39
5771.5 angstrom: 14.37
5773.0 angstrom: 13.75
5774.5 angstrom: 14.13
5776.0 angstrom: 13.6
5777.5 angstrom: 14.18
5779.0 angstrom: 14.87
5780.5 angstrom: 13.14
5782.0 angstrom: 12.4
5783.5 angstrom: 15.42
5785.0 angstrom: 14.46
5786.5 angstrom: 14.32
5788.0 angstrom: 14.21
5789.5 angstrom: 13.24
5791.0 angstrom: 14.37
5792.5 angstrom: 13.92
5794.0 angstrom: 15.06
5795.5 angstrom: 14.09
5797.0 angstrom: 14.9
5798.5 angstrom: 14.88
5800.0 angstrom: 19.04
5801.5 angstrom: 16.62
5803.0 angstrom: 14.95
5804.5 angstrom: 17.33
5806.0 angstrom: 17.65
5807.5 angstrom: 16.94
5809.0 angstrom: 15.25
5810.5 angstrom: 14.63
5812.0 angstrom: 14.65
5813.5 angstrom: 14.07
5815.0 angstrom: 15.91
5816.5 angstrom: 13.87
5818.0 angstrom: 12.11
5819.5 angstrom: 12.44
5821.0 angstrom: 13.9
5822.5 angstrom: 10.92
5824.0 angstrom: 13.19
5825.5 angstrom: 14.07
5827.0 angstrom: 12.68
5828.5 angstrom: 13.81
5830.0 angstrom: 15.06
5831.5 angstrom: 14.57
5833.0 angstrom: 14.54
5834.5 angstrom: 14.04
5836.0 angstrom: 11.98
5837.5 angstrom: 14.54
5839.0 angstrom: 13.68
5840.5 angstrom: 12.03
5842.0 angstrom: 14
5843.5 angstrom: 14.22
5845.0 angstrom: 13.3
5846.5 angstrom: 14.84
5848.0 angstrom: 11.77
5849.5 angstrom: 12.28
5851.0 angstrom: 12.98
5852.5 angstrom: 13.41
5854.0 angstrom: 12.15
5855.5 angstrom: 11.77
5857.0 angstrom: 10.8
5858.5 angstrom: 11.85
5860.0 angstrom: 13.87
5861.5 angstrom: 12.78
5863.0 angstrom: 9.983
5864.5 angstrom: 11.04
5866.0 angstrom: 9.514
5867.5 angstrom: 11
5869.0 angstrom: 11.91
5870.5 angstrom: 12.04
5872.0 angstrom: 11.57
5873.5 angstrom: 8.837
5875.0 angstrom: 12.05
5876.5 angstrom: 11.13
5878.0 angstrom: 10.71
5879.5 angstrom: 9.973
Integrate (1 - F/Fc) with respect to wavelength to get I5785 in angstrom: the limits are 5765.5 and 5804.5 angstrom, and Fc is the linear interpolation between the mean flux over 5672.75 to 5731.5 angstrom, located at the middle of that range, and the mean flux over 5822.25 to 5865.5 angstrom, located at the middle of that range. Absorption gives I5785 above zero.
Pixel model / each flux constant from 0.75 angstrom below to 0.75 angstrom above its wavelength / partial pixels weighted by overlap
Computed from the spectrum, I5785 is -4.8 angstrom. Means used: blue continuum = 12.9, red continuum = 13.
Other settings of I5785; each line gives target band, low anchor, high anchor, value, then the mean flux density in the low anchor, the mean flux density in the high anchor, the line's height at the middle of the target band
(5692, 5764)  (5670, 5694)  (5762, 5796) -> -4.9 angstrom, 12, 14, 13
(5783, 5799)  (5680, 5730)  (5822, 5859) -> -1.6 angstrom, 13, 13.2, 13.1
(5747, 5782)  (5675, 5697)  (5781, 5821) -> -1.2 angstrom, 12.2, 14.8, 14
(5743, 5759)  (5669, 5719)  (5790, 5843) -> -2.3 angstrom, 12.5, 14.4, 13.4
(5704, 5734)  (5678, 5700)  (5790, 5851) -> -1.8 angstrom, 12.3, 14.3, 12.8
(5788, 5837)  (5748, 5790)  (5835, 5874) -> -4.4 angstrom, 14.4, 12.3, 13.3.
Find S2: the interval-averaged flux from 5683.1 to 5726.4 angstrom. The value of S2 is 13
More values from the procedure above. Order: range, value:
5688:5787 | 13.8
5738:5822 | 14.6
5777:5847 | 14.3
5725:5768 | 14.4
